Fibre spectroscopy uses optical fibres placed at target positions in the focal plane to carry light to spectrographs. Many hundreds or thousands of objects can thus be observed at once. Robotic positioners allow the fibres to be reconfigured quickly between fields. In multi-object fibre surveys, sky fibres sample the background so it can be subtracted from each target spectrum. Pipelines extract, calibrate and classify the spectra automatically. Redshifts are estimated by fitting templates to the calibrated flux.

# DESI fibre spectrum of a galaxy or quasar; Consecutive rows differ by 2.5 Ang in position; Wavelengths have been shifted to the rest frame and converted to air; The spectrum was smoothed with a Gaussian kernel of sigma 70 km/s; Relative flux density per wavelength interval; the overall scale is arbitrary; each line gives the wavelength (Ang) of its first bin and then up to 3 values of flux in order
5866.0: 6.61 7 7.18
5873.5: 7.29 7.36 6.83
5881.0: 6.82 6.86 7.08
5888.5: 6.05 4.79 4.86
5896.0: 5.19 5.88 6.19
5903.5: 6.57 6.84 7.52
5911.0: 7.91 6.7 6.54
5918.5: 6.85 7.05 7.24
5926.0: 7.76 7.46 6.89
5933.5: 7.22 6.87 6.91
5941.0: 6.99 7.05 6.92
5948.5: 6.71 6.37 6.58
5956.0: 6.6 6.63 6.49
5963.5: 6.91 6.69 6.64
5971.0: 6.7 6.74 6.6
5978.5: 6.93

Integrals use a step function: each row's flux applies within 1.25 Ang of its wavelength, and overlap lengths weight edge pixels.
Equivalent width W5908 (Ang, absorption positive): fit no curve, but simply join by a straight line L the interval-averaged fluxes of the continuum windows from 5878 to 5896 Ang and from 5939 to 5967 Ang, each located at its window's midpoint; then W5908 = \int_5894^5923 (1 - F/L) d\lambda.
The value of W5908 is -1.5 Ang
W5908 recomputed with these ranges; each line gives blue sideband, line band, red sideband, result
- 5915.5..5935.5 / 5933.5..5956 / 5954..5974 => 0.30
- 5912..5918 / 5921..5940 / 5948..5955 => -1.57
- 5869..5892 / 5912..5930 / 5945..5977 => -1.08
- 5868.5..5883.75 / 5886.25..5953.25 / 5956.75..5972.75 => 1.91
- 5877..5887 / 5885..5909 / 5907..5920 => 3.28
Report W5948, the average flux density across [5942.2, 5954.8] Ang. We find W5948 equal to 6.73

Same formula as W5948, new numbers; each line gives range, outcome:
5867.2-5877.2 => 7.2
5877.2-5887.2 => 6.9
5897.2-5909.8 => 6.6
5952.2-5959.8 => 6.6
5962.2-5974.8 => 6.73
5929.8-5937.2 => 6.99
